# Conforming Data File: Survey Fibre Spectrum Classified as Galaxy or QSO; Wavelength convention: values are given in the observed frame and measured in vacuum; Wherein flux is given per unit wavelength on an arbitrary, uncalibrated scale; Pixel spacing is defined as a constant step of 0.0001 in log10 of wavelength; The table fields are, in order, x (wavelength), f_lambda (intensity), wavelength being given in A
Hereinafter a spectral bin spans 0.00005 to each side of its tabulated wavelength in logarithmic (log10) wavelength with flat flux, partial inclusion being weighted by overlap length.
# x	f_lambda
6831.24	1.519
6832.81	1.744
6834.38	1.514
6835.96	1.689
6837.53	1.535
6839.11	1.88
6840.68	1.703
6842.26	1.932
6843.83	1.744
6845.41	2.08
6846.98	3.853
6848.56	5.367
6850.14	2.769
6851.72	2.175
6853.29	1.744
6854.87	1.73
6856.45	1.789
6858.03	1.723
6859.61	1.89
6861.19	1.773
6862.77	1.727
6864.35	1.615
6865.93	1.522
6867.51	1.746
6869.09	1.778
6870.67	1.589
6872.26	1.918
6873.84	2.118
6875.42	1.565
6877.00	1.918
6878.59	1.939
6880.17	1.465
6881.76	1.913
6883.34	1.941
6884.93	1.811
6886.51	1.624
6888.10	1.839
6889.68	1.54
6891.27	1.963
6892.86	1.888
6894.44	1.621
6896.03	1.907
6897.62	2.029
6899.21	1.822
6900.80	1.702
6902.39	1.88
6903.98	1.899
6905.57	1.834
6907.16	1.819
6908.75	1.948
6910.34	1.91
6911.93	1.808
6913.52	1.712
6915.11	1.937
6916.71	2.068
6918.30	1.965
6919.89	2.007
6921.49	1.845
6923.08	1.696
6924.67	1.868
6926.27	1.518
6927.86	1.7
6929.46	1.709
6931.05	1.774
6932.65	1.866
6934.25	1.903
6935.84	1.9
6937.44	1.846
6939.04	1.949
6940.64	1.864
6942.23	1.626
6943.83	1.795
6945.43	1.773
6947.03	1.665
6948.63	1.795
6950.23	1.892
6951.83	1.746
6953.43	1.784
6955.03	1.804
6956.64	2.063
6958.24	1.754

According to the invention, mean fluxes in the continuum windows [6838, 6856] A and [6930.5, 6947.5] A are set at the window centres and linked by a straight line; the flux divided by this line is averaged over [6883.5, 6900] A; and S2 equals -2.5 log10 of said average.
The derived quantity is 0.18 mag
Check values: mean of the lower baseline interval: 2.42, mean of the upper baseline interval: 1.82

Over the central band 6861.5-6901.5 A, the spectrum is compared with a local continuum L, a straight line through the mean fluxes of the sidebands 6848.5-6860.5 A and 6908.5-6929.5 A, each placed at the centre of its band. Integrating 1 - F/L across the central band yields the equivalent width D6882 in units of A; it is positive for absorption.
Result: 5.29 A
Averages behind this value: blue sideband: 2.21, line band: 1.78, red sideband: 1.84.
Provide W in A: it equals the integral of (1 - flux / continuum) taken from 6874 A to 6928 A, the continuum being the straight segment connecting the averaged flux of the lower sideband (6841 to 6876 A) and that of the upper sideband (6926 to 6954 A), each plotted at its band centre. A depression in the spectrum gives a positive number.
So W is 3.0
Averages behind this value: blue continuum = 2.1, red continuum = 1.79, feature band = 1.83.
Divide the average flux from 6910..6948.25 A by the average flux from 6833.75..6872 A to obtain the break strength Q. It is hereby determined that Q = 0.89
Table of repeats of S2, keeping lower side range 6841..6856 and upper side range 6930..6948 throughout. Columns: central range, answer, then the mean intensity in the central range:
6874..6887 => 0.27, 1.79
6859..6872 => 0.37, 1.71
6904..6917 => 0.10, 1.87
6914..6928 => 0.06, 1.85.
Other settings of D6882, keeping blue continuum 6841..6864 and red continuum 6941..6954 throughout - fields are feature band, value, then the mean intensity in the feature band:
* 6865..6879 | 2.5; 1.78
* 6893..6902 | 0.9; 1.82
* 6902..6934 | 1.4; 1.84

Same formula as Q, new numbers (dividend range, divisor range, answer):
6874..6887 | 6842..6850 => 0.59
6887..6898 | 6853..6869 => 1.05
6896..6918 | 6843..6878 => 0.90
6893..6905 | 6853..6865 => 1.05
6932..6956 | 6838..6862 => 0.80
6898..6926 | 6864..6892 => 1.05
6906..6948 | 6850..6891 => 1.01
